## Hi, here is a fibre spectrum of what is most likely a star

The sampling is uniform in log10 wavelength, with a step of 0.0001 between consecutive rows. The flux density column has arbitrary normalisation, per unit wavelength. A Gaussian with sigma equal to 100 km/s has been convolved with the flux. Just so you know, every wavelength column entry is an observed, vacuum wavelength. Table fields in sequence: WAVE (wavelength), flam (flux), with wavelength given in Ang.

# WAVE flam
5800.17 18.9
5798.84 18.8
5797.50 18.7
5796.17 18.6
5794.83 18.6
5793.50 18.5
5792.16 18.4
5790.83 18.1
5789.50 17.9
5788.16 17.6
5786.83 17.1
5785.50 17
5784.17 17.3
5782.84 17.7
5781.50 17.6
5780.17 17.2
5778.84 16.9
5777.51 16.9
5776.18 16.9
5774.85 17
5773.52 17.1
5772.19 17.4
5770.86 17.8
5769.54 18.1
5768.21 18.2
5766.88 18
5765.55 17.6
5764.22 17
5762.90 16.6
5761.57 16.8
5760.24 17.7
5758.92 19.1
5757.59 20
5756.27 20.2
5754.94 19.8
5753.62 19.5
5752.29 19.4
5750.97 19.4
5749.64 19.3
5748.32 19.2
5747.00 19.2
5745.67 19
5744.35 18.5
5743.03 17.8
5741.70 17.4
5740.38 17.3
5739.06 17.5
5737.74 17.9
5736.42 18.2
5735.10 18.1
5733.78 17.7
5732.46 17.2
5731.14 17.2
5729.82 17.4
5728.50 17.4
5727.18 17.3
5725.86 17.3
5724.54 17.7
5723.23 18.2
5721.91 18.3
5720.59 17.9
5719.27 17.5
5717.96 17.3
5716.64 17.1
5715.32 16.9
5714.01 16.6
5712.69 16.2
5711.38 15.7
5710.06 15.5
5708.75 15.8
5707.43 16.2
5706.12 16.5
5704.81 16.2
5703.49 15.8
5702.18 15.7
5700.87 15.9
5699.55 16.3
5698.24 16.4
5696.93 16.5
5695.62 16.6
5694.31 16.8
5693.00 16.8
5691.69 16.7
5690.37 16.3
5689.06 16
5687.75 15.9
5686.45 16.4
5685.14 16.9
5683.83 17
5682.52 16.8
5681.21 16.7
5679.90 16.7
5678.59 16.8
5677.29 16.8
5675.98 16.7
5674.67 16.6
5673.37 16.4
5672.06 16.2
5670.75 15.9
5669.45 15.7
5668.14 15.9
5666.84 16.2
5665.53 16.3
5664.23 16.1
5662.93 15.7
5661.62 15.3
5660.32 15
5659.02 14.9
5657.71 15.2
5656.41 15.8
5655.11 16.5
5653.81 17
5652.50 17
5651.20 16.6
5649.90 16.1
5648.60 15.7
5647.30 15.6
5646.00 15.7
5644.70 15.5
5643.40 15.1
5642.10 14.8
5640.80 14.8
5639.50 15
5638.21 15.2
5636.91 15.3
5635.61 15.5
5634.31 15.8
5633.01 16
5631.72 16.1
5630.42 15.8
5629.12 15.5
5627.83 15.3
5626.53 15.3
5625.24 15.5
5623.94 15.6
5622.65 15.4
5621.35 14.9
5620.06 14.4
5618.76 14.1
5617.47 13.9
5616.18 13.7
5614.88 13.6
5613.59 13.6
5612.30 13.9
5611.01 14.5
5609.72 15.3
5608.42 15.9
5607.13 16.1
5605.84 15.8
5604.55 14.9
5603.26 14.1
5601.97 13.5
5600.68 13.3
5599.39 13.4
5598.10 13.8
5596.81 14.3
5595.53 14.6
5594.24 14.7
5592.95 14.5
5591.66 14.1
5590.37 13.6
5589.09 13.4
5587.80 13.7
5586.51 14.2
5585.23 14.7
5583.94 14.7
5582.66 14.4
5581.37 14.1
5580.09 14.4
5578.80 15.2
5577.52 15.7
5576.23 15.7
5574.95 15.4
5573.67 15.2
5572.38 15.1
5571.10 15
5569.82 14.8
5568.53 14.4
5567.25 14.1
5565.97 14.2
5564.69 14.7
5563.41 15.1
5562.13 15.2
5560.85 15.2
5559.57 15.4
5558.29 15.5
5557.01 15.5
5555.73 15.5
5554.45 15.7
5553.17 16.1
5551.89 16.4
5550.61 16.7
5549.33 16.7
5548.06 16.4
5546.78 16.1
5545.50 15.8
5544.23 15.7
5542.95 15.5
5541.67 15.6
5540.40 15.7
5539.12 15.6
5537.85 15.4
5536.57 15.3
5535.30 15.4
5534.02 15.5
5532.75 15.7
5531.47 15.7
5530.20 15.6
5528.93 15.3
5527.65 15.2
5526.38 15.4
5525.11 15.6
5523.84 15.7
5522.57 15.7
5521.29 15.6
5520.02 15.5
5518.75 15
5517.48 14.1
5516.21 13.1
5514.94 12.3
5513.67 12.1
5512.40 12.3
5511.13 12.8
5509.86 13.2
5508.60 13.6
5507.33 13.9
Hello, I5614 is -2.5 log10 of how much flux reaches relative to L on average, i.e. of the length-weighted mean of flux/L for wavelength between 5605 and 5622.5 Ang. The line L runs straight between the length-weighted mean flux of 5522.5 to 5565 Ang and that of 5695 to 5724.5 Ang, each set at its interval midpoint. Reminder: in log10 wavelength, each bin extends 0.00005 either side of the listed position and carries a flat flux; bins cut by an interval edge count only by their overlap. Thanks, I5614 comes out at 0.102 mag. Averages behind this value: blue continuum 15.6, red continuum 16.6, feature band 14.6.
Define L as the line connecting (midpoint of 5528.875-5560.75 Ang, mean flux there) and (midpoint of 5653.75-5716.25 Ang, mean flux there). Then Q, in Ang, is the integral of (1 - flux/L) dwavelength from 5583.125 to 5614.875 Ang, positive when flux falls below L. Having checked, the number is 3.2 Ang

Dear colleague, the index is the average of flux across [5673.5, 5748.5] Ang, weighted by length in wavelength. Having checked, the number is 17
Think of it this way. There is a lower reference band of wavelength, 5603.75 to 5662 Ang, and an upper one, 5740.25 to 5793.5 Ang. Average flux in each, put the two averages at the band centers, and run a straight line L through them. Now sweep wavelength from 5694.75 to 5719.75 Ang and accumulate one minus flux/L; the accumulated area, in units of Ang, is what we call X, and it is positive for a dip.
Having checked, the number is 0.7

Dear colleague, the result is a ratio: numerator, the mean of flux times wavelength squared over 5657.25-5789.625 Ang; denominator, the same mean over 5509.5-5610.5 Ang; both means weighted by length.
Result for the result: 1.22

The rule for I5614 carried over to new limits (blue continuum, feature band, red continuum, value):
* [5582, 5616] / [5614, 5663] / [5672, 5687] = 0.008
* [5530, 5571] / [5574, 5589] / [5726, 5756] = 0.088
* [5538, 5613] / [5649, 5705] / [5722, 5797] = 0.024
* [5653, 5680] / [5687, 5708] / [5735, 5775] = 0.036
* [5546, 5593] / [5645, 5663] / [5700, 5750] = 0.028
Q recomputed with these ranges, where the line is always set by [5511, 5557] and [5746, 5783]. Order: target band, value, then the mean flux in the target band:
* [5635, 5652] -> 1.2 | 15.5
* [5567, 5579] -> 0.5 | 15.1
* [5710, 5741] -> 0.5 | 17.3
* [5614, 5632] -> 1.6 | 14.9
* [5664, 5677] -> 0.6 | 16.2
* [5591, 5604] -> 1.6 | 14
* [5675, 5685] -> 0.2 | 16.8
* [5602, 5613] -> 0.8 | 15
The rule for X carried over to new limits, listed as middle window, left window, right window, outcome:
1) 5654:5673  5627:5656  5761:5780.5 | 0.2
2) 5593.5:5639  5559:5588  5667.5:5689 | 2.0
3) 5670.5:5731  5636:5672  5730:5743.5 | 0.4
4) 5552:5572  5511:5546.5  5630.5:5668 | 0.1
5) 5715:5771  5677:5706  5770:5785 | -3.8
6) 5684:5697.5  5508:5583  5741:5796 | 0.4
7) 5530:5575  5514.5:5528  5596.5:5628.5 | -2.1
